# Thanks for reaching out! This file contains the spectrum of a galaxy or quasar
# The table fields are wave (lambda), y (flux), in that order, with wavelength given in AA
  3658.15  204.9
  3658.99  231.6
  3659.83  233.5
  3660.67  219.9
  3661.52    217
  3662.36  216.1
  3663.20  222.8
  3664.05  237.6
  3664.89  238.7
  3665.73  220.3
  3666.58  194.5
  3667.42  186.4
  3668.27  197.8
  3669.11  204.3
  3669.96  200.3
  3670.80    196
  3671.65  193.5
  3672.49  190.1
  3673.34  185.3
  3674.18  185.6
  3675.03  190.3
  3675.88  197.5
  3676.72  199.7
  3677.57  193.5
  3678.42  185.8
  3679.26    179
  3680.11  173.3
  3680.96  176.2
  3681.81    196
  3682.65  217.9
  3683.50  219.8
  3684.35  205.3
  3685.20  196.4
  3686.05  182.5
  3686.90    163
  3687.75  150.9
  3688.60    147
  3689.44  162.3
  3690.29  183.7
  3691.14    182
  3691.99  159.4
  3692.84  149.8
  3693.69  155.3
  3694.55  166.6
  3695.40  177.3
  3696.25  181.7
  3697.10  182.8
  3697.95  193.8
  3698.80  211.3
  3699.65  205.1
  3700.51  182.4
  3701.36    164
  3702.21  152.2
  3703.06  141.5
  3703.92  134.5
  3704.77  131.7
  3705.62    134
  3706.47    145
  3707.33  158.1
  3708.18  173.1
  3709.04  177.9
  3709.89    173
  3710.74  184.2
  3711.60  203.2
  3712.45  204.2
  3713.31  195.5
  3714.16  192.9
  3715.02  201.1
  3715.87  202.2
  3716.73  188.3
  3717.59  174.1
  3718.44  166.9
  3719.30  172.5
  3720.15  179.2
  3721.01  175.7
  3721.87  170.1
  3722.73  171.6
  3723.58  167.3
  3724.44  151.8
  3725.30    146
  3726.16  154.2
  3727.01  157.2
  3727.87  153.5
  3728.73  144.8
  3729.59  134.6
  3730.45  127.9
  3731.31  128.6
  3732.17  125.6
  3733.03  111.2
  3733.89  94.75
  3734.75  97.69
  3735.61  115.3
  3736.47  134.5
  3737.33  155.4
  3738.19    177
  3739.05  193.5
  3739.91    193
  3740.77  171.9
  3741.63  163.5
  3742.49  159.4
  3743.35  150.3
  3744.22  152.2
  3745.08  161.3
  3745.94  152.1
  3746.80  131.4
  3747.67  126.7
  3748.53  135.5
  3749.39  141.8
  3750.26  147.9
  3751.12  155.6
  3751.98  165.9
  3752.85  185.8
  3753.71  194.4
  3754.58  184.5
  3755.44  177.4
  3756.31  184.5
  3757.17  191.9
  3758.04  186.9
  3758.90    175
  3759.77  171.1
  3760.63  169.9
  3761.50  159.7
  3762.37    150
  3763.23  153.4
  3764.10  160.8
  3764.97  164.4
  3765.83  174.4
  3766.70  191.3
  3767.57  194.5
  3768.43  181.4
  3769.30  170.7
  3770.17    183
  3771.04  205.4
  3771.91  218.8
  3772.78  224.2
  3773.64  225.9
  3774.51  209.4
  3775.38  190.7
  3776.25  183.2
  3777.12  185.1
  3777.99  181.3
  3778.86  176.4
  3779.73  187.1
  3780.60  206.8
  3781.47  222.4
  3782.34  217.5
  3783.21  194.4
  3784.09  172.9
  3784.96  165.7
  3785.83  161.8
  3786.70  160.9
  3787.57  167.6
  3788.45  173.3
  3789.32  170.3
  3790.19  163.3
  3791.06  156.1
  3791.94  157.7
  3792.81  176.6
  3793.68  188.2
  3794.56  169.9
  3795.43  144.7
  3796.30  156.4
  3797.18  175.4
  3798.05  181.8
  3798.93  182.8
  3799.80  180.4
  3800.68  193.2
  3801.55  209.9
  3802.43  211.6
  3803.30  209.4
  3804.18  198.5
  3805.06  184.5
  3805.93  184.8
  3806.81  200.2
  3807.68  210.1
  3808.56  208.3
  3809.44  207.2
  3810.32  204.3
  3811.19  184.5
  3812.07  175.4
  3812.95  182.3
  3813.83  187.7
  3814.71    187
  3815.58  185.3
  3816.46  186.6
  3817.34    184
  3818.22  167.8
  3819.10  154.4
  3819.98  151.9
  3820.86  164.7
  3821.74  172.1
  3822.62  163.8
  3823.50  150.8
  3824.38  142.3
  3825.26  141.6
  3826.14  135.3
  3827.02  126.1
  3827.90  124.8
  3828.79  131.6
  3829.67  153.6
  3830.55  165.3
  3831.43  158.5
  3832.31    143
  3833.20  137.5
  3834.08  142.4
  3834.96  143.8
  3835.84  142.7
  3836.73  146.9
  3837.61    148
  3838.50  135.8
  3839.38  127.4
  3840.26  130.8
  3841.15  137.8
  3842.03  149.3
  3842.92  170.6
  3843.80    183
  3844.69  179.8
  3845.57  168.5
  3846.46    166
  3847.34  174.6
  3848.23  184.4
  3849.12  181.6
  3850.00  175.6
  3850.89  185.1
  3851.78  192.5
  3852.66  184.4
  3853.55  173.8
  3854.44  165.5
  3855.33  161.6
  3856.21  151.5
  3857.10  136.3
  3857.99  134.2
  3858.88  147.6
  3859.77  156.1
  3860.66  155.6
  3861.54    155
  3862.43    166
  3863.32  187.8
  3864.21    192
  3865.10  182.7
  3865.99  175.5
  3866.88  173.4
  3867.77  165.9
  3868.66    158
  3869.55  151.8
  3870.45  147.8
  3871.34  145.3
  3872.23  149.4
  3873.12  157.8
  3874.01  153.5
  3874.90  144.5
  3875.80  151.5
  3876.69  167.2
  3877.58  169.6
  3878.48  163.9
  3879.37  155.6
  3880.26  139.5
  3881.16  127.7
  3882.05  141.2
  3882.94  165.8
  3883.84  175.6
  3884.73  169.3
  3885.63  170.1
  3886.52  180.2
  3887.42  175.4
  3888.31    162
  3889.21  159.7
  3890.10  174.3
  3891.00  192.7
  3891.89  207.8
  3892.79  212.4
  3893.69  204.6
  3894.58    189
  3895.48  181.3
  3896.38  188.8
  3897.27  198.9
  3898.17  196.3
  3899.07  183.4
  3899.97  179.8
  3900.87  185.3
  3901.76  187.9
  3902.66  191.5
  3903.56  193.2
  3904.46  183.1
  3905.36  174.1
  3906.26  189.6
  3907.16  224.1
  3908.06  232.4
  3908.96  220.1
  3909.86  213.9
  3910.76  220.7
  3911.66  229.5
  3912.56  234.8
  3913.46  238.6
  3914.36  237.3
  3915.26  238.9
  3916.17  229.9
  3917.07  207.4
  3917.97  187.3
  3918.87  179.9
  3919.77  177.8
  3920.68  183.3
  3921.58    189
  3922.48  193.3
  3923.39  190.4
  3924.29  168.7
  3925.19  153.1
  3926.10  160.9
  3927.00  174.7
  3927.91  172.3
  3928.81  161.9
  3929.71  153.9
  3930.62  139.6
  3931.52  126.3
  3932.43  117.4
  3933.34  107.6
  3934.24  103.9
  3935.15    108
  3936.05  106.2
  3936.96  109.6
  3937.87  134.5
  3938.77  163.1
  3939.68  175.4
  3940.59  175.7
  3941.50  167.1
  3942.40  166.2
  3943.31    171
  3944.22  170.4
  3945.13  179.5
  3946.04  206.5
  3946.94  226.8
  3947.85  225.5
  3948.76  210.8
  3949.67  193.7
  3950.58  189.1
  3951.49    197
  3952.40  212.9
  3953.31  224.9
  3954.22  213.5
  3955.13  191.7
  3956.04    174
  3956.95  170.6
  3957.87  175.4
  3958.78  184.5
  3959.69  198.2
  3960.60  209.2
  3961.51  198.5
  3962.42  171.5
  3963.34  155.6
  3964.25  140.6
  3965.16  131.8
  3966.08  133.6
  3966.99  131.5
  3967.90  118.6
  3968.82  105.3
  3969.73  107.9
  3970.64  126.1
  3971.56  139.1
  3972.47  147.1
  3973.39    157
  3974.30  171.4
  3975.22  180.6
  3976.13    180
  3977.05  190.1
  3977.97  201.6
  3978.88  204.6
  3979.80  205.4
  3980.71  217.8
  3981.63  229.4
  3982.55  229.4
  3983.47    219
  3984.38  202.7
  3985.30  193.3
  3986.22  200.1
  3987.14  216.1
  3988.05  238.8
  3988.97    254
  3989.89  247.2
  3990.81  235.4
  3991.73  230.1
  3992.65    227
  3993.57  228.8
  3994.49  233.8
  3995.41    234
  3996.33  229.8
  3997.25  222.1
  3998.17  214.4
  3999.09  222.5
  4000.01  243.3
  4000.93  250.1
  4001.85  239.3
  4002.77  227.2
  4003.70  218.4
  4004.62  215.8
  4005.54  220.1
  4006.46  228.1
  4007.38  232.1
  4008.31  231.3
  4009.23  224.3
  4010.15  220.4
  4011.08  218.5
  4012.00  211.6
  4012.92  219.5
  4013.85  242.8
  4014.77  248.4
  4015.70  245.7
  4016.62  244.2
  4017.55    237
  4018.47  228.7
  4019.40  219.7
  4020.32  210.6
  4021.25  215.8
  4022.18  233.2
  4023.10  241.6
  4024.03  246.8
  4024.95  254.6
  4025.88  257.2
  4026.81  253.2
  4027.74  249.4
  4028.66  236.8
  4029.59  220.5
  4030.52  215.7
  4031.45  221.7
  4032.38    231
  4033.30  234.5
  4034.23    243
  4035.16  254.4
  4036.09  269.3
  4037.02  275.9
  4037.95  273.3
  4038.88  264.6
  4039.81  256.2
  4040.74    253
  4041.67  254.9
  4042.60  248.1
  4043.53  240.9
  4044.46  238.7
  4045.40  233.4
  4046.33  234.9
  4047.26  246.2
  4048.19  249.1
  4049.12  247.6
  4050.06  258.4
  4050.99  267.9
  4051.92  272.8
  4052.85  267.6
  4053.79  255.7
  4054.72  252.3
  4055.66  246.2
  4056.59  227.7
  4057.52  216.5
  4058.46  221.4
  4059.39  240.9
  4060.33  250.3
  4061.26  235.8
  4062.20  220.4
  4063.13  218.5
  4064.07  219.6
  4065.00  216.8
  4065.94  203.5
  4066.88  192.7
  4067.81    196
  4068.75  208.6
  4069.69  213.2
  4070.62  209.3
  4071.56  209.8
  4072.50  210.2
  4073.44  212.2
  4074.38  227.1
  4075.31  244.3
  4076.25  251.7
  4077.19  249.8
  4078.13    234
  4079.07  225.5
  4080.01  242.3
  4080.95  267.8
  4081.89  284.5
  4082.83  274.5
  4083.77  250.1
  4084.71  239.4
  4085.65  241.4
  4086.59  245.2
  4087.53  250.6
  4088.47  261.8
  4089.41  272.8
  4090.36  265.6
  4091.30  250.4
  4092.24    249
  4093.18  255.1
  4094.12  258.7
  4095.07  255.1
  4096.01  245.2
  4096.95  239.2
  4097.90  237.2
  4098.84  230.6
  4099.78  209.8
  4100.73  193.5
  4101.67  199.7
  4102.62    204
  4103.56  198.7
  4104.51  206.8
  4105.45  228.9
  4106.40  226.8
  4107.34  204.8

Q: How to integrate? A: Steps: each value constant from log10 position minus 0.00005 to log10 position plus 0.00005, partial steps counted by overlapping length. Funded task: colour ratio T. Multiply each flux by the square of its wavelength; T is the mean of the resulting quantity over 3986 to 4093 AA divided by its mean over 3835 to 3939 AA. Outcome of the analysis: 1.5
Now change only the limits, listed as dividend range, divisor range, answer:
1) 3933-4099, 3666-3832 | 1.44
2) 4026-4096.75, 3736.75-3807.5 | 1.58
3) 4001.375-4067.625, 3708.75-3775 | 1.65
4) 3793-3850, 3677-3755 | 1.07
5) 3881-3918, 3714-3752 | 1.38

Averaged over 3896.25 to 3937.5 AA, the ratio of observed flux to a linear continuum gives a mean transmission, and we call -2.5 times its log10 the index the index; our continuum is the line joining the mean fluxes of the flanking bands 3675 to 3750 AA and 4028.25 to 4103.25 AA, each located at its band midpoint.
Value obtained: 0.15 mag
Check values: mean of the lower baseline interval 166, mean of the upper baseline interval 239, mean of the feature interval 181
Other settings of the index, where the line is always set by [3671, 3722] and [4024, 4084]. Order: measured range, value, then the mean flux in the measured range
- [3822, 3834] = 0.36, 145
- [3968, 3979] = 0.40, 157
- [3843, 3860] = 0.21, 169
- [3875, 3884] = 0.33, 155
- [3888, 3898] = 0.13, 189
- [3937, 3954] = 0.18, 187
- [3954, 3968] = 0.30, 169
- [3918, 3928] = 0.22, 177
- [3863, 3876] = 0.27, 162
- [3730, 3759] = 0.21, 154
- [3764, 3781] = 0.00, 191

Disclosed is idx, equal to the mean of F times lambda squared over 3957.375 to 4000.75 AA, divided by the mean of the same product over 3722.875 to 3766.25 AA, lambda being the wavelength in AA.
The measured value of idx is 1.40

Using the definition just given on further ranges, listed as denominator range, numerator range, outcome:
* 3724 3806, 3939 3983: 1.16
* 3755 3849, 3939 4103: 1.43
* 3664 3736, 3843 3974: 1.12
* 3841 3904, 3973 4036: 1.42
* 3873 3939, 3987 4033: 1.39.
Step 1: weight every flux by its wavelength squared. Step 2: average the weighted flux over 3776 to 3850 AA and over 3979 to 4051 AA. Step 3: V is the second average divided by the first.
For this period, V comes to 1.53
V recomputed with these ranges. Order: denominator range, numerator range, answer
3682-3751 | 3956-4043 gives 1.52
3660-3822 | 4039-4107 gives 1.59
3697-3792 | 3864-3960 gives 1.15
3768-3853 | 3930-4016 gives 1.20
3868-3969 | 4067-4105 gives 1.45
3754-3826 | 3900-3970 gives 1.06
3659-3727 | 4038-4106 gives 1.58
